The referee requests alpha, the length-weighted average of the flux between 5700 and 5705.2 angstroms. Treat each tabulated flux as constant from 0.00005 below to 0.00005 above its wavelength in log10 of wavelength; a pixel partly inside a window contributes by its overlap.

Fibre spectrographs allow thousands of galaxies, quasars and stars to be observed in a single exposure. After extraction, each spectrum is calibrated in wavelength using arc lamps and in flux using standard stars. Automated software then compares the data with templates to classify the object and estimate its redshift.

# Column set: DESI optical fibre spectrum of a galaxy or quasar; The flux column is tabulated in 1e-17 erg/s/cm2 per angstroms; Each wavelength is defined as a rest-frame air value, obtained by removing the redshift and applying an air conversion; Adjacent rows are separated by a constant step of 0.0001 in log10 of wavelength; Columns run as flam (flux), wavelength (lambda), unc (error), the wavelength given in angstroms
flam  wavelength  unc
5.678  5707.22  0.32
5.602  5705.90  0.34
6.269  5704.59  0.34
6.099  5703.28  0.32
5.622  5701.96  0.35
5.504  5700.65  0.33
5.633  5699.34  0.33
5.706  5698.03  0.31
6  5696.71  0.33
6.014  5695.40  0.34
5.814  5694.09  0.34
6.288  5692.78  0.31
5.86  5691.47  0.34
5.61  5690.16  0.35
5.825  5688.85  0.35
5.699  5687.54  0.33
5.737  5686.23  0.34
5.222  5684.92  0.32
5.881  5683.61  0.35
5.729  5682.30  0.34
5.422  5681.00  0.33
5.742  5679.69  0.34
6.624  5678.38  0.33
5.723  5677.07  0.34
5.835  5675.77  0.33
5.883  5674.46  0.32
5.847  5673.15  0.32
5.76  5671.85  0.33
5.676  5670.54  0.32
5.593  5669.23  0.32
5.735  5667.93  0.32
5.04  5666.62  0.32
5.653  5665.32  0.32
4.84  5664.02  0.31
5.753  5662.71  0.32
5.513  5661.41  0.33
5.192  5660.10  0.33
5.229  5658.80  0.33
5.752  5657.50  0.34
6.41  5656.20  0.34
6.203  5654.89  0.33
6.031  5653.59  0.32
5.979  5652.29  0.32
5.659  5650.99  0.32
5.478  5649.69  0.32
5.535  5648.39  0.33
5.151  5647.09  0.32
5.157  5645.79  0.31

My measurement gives 5.87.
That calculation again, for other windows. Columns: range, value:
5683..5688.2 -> 5.63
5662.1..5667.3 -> 5.32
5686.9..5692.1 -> 5.75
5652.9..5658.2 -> 6.09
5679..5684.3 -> 5.7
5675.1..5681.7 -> 5.87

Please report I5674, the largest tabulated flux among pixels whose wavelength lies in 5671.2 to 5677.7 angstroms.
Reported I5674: 5.883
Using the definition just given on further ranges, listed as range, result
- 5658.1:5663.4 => 5.753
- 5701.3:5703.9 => 6.099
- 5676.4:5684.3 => 6.624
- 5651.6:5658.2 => 6.41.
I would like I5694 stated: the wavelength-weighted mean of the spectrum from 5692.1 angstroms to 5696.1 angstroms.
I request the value 6.04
